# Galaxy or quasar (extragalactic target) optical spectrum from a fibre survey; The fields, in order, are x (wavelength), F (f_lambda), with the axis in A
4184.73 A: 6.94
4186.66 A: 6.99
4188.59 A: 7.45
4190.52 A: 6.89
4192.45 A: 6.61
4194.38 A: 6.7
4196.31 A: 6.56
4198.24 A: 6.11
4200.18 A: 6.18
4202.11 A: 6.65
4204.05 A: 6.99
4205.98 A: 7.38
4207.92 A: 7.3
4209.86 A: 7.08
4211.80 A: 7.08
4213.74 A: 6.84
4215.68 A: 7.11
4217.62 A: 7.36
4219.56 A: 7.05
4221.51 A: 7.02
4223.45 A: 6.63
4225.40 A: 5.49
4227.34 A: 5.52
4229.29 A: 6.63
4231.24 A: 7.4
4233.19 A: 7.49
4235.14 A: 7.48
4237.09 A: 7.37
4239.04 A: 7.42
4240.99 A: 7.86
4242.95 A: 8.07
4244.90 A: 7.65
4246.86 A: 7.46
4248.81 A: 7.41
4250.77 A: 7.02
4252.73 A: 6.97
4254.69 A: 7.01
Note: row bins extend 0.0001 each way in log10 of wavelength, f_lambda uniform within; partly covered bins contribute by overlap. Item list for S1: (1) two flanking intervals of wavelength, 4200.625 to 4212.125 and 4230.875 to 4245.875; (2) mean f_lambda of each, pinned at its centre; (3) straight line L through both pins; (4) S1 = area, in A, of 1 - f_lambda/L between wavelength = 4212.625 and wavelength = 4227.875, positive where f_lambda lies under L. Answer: 1.29 A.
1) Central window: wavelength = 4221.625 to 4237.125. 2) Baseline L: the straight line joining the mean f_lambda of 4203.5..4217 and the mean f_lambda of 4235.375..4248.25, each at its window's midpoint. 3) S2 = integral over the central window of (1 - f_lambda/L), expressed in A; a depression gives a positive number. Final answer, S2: 1.47 A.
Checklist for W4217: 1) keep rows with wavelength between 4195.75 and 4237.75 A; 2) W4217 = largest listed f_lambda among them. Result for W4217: 7.49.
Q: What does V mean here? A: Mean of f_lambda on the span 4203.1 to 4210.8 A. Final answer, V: 7.19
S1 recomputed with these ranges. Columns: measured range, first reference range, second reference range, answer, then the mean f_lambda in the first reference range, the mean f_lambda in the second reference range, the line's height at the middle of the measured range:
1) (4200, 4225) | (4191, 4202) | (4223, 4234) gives -1.8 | 6.47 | 6.51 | 6.49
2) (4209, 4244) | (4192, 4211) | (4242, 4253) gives 0.4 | 6.76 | 7.46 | 7.14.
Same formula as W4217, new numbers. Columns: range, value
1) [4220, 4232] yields 7.4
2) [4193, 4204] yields 6.7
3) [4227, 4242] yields 7.86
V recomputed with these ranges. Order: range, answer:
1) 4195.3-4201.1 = 6.29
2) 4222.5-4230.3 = 6.07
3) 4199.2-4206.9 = 6.8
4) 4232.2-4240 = 7.44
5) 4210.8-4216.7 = 7.02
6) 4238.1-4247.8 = 7.69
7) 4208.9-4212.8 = 7.08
